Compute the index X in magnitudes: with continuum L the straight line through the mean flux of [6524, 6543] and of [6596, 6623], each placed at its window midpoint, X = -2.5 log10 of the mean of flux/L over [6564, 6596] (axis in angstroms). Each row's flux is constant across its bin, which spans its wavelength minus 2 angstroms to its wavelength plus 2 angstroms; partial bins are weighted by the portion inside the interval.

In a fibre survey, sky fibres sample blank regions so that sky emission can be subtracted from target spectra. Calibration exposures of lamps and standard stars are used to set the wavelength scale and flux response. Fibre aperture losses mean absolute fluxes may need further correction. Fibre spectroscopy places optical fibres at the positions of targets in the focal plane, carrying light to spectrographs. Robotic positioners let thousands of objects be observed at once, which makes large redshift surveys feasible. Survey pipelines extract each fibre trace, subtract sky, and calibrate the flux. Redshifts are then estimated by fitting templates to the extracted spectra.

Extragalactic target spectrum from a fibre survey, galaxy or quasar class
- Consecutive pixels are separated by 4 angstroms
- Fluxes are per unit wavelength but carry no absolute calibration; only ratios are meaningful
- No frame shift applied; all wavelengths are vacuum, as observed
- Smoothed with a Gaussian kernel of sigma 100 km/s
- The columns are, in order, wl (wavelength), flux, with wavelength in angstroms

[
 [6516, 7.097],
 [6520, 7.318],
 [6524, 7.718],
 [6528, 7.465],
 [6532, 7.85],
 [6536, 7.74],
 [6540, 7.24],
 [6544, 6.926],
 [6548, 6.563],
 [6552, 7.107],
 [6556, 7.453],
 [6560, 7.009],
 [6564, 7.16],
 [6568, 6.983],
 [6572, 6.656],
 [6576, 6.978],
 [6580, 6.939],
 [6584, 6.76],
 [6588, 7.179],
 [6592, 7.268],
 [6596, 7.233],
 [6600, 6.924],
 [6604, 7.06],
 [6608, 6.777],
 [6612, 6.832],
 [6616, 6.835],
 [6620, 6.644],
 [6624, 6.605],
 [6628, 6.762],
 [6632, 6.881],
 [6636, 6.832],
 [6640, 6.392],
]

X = 0.021 mag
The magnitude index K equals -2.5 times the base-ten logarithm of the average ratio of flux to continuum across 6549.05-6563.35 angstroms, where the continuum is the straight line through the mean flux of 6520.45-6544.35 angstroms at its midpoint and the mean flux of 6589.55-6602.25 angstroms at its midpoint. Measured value 0.03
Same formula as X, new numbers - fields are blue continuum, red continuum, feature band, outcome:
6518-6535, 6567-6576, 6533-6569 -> 0.00 mag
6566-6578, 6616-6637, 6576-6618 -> -0.03 mag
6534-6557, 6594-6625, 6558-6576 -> 0.02 mag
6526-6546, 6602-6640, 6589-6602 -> -0.03 mag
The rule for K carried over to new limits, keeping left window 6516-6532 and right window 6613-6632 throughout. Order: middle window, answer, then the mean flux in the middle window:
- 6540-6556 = 0.049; 6.99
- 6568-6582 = 0.035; 6.88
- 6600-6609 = -0.010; 6.94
